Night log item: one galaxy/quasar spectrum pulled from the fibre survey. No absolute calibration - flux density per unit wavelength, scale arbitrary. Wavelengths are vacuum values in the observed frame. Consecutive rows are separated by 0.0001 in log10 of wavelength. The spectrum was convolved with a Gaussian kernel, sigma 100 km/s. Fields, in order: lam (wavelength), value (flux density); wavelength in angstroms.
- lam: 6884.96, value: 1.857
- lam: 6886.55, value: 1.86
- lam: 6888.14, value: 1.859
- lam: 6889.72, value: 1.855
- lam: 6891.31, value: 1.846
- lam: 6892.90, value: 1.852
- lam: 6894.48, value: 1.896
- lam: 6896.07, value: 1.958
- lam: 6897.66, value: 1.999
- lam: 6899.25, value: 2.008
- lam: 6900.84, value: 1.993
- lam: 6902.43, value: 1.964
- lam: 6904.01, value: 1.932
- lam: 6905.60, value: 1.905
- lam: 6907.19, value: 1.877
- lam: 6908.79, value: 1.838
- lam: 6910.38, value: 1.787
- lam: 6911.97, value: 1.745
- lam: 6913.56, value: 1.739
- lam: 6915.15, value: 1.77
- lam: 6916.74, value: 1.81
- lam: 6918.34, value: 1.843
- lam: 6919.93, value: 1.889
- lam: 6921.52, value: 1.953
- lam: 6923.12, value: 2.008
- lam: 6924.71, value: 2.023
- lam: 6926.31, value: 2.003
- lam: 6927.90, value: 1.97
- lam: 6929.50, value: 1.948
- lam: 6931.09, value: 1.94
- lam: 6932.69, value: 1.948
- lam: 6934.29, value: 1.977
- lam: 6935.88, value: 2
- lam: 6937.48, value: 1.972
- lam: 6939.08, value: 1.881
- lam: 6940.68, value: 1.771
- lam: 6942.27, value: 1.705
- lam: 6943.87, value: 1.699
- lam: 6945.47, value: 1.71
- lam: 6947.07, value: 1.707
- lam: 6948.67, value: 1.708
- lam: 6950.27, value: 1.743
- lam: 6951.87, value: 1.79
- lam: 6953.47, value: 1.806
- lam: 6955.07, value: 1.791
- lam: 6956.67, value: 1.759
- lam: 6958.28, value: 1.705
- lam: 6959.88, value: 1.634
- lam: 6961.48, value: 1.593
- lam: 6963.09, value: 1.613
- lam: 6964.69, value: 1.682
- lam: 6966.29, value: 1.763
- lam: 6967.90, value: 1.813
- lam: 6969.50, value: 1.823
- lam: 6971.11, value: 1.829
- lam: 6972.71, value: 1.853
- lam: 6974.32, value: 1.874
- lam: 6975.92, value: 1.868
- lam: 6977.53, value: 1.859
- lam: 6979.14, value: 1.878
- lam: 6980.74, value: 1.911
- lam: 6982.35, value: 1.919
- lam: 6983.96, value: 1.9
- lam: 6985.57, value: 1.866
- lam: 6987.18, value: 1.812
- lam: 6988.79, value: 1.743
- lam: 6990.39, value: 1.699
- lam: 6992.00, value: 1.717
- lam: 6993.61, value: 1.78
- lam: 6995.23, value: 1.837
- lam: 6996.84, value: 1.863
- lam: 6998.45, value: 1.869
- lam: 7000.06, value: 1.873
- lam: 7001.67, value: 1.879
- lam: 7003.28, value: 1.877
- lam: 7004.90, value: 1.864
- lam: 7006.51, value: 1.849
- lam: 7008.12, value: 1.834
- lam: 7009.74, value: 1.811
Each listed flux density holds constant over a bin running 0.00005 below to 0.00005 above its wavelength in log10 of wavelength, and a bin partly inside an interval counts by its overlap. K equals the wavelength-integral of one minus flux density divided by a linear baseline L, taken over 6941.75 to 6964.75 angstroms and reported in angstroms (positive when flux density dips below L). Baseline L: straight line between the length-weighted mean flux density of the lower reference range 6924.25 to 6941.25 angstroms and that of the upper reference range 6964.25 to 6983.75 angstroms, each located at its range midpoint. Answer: 2.3 angstroms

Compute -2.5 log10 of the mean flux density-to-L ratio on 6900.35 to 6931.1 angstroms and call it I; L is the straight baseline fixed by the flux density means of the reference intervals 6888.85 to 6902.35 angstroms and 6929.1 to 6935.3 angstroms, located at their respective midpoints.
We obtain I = 0.03 mag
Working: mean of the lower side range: 1.93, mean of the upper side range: 1.96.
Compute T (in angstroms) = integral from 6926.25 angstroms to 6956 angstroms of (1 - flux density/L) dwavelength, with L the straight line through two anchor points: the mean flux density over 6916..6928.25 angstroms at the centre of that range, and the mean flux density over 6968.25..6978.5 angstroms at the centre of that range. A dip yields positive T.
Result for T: 1.0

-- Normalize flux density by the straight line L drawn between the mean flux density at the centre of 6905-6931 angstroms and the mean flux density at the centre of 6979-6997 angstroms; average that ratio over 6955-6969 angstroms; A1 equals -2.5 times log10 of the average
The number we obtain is 0.087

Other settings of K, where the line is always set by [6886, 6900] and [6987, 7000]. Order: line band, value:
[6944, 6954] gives 0.6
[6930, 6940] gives -0.5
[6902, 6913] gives 0.2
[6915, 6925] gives -0.1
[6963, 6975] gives 0.2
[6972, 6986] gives -0.6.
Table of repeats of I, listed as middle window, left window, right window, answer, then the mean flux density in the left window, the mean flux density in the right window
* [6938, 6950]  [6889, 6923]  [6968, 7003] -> 0.07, 1.88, 1.84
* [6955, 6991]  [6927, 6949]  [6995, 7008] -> 0.04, 1.86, 1.86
